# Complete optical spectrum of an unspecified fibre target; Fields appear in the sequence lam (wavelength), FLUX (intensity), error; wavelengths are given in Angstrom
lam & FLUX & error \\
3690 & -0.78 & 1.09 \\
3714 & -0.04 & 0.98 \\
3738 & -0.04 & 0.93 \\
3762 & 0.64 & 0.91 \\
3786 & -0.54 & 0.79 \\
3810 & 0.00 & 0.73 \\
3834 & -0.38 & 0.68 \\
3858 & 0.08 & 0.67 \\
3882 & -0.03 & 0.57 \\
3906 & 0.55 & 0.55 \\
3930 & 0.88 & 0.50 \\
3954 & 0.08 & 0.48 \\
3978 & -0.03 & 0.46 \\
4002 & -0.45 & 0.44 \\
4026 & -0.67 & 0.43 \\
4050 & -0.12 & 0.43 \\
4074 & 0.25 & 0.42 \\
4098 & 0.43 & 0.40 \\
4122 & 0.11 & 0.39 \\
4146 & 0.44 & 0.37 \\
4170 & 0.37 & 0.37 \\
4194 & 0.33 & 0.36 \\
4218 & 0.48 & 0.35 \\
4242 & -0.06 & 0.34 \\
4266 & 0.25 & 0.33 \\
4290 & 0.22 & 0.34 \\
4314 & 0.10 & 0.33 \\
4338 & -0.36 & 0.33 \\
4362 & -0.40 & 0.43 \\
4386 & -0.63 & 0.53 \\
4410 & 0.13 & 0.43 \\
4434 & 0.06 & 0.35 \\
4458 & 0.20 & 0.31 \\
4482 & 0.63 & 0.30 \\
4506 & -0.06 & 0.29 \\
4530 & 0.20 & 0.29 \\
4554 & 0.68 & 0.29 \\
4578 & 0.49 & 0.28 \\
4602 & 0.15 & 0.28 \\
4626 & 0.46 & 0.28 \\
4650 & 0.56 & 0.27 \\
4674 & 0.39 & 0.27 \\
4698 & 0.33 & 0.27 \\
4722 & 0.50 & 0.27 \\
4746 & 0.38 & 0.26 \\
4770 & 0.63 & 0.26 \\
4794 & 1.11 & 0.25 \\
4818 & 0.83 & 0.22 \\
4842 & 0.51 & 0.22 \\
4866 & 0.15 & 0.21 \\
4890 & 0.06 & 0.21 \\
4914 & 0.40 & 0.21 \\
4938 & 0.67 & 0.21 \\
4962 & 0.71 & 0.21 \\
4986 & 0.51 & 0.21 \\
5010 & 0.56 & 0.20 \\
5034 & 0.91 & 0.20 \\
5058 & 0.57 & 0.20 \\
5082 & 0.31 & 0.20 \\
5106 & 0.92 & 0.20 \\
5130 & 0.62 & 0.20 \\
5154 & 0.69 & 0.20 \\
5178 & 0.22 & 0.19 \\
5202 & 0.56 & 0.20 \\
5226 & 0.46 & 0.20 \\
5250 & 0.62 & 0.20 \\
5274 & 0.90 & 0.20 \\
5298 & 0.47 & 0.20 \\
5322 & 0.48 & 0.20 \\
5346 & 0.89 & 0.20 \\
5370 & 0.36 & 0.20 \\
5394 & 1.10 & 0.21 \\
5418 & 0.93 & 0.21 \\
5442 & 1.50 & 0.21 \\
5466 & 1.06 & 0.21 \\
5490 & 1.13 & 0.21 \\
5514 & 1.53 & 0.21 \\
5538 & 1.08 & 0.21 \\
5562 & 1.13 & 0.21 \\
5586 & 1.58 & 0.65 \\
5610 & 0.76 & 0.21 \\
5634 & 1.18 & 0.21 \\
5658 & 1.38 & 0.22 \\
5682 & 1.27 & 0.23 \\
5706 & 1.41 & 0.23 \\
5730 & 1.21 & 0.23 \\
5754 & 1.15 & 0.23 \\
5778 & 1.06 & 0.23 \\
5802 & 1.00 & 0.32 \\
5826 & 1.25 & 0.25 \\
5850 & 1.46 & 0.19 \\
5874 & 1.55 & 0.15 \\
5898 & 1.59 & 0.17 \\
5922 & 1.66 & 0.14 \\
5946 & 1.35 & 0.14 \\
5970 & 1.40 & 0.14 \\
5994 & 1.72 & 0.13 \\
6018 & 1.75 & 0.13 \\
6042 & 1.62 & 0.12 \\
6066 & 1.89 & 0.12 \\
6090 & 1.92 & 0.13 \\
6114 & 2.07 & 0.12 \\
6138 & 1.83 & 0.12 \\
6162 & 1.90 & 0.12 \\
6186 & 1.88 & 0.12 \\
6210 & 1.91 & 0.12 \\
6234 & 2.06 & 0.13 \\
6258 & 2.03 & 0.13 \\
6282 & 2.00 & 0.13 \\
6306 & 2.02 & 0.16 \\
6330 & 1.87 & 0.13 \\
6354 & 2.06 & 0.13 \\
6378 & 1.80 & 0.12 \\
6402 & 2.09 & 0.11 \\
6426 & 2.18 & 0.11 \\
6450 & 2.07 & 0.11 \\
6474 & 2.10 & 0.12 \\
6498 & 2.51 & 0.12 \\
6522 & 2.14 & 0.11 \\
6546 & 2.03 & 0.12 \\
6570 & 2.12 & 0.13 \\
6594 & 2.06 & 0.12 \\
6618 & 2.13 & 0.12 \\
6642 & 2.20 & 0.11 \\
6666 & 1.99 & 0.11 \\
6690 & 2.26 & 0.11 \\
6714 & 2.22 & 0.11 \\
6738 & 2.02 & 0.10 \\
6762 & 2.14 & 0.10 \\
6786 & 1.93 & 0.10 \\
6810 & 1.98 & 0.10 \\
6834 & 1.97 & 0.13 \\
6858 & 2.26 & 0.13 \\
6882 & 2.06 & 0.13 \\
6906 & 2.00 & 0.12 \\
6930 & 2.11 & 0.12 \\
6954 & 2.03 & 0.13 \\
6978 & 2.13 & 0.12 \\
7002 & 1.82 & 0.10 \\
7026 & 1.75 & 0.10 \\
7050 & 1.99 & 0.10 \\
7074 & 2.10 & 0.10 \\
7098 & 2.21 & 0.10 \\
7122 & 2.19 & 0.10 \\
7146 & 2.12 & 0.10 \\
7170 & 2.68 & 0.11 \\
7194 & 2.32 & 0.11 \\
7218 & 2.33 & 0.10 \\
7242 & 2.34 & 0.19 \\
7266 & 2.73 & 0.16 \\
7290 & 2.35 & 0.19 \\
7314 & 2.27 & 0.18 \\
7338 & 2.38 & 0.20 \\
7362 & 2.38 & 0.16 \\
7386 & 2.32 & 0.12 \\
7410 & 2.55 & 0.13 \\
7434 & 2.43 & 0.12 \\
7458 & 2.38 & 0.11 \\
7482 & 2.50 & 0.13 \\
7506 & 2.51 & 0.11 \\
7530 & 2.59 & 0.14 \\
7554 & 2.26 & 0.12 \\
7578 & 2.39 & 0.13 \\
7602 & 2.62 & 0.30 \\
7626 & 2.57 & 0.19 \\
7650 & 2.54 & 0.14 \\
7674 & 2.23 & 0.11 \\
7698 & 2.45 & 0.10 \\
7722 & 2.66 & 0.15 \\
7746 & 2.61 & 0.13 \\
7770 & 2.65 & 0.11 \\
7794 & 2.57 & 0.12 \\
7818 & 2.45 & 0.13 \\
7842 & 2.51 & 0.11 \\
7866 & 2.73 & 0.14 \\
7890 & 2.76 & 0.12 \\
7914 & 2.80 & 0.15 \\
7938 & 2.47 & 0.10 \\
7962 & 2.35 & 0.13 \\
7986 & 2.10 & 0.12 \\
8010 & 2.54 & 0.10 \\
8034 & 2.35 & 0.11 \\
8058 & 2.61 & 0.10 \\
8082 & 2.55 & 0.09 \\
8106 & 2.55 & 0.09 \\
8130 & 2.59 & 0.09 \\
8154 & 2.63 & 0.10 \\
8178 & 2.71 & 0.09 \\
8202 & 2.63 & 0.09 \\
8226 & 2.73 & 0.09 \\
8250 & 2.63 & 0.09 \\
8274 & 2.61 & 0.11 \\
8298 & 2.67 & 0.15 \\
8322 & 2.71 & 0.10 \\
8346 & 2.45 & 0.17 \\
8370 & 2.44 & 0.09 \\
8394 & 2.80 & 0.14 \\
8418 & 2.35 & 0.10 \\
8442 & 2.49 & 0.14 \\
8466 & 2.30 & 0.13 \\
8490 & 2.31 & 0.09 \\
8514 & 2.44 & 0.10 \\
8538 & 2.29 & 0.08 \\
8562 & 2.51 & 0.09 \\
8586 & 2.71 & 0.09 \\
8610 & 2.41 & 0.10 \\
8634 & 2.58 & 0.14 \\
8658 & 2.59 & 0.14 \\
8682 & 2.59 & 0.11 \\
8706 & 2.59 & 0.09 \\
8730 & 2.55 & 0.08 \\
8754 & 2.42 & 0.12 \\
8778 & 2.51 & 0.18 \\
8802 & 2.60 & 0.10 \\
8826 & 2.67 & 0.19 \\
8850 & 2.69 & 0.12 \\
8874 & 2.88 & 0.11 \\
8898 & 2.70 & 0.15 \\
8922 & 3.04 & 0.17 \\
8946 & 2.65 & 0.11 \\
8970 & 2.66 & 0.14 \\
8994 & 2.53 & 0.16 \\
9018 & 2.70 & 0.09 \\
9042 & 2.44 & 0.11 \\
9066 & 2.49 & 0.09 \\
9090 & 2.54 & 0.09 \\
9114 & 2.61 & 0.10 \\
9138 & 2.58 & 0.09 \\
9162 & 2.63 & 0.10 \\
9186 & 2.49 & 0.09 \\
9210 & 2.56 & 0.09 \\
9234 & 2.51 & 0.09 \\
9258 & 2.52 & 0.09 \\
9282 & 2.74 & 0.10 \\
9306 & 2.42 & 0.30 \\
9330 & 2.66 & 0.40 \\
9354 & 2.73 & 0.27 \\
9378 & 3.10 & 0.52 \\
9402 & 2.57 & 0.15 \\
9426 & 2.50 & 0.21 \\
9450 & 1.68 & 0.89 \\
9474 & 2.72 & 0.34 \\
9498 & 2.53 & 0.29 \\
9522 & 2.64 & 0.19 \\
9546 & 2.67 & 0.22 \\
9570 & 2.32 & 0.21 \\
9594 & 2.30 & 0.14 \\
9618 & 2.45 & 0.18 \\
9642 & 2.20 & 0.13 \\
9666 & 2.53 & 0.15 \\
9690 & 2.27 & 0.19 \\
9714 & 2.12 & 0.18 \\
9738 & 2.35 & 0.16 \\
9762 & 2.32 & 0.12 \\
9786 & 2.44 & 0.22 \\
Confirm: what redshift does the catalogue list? 0.35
